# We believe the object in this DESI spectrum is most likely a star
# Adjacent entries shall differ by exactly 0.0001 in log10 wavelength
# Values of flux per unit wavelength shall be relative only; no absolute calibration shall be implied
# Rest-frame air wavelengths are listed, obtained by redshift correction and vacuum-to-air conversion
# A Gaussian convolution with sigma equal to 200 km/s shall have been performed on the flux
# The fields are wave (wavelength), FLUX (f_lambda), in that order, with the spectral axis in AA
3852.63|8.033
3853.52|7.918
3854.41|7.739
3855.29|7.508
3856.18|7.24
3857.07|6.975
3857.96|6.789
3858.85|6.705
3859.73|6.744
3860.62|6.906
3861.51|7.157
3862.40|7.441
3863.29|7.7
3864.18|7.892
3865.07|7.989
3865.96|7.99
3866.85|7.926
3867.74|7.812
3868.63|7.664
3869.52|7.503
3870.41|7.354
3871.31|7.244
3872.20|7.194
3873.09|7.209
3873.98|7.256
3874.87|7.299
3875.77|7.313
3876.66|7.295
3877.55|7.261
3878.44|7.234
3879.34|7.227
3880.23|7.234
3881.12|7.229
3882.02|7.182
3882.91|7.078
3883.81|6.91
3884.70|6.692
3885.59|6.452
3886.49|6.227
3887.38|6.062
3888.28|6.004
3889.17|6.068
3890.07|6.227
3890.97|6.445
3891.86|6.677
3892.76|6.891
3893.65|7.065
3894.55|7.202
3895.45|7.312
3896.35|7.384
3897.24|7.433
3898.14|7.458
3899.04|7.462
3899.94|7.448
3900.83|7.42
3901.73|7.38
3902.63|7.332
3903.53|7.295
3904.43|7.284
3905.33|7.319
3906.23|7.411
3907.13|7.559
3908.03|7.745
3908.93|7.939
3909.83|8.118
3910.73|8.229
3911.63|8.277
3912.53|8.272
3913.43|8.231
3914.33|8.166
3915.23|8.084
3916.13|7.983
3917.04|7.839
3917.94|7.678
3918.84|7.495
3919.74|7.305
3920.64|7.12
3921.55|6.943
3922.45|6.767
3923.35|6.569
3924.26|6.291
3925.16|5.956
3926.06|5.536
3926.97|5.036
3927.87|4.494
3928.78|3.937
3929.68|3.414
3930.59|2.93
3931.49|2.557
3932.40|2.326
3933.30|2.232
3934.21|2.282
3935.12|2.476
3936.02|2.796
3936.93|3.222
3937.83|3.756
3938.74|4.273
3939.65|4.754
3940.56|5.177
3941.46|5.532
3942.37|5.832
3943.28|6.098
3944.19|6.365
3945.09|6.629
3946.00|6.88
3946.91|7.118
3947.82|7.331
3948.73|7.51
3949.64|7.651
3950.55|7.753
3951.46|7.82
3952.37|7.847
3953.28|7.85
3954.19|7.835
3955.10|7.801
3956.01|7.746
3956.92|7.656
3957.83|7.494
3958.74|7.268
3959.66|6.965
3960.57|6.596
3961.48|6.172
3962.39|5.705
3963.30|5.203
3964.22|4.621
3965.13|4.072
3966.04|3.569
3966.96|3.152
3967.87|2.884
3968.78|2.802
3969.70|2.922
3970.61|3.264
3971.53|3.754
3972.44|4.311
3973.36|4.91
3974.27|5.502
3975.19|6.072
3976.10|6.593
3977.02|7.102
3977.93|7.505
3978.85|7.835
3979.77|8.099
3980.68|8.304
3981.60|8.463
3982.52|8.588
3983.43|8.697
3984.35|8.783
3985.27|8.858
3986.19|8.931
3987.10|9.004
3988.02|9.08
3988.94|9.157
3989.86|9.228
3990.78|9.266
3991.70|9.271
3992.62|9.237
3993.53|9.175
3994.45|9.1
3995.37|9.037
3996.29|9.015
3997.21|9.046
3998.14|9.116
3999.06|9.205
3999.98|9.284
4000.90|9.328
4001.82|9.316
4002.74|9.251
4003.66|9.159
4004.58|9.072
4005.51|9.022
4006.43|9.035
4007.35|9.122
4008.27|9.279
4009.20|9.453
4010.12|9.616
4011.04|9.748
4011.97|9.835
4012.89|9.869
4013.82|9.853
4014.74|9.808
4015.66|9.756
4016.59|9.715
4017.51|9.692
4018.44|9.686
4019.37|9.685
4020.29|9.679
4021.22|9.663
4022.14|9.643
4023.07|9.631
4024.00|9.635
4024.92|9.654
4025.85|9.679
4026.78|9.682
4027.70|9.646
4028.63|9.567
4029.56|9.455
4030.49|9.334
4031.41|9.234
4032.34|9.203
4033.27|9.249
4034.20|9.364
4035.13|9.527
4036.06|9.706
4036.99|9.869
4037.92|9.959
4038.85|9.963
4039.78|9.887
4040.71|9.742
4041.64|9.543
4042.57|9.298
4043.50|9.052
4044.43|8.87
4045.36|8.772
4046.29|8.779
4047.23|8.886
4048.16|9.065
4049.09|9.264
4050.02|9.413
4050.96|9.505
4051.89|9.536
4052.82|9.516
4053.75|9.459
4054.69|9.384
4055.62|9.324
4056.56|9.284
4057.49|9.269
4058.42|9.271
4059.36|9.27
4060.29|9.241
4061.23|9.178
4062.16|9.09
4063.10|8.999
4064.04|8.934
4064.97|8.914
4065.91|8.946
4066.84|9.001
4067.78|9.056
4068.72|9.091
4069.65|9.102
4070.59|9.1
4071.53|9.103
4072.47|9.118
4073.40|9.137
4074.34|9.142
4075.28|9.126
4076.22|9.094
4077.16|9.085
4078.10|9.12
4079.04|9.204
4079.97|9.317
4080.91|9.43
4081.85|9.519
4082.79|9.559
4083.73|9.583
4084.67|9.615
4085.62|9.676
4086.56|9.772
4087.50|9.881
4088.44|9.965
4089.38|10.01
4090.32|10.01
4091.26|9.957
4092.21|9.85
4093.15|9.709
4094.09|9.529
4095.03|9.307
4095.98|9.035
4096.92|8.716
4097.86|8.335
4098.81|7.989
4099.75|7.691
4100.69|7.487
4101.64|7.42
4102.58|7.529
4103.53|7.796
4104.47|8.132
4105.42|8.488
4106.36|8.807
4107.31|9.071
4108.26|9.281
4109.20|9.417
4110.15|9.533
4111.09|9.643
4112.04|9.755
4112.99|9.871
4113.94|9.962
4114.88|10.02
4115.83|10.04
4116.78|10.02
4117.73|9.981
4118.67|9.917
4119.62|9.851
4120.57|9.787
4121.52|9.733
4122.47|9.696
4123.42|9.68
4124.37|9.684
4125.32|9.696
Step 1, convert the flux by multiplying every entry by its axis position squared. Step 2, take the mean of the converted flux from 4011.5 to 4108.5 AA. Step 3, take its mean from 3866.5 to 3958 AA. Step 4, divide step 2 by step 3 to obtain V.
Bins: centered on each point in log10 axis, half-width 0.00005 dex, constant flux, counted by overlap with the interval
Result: 1.51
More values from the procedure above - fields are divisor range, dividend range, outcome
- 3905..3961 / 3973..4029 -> 1.47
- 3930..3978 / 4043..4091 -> 1.82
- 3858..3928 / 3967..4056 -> 1.29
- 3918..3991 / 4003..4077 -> 1.61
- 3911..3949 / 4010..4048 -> 1.76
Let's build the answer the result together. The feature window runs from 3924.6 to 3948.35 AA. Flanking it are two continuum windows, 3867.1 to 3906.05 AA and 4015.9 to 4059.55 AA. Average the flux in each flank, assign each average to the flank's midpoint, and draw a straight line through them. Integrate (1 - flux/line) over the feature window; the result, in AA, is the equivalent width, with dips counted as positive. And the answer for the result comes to 9.94 AA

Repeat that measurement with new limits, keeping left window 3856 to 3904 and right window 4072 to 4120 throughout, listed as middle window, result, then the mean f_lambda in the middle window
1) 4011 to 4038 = -3.41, 9.63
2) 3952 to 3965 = 1.76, 6.83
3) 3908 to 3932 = 2.94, 6.59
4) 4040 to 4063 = -1.15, 9.25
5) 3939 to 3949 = 1.98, 6.23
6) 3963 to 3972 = 4.95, 3.6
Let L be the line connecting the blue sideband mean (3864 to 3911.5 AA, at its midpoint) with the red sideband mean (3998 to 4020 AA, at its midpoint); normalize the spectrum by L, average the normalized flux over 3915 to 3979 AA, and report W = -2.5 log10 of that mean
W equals 0.42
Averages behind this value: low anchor 7.24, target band 5.65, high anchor 9.46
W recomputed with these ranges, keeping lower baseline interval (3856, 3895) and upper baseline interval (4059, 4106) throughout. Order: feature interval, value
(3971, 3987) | 0.123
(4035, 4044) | -0.119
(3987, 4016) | -0.125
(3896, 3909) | -0.014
